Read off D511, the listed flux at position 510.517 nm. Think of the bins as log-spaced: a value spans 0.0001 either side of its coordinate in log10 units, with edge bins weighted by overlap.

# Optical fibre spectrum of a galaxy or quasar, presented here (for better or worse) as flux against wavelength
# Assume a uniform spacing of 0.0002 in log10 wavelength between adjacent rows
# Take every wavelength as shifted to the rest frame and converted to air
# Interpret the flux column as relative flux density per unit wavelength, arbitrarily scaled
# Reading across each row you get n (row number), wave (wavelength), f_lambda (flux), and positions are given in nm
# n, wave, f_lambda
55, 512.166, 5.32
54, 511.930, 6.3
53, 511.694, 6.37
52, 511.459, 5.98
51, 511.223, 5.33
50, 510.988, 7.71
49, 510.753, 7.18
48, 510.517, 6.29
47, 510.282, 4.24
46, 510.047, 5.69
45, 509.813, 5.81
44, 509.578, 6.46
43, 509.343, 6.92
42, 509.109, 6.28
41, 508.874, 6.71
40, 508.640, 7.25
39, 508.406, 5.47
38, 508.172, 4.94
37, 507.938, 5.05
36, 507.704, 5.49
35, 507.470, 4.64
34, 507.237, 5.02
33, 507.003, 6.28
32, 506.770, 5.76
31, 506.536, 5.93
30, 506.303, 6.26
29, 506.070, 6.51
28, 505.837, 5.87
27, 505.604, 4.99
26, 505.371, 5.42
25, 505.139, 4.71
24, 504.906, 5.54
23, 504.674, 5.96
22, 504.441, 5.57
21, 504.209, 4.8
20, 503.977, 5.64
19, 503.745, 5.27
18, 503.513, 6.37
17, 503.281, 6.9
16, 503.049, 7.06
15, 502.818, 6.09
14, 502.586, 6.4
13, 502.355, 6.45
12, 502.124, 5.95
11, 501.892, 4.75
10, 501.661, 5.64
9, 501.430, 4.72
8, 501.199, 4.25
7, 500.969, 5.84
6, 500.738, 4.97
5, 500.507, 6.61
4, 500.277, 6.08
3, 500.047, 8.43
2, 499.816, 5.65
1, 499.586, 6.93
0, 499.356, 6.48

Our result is 6.29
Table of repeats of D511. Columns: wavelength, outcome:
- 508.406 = 5.47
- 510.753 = 7.18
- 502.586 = 6.4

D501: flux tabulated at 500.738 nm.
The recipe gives 4.97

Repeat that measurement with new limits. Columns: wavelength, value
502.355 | 6.45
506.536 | 5.93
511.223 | 5.33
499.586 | 6.93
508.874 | 6.71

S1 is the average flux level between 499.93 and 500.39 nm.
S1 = 7.25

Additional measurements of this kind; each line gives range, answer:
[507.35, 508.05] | 5.06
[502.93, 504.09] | 6.25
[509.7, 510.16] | 5.76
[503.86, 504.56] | 5.34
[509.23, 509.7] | 6.67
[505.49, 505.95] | 5.43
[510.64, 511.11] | 7.44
